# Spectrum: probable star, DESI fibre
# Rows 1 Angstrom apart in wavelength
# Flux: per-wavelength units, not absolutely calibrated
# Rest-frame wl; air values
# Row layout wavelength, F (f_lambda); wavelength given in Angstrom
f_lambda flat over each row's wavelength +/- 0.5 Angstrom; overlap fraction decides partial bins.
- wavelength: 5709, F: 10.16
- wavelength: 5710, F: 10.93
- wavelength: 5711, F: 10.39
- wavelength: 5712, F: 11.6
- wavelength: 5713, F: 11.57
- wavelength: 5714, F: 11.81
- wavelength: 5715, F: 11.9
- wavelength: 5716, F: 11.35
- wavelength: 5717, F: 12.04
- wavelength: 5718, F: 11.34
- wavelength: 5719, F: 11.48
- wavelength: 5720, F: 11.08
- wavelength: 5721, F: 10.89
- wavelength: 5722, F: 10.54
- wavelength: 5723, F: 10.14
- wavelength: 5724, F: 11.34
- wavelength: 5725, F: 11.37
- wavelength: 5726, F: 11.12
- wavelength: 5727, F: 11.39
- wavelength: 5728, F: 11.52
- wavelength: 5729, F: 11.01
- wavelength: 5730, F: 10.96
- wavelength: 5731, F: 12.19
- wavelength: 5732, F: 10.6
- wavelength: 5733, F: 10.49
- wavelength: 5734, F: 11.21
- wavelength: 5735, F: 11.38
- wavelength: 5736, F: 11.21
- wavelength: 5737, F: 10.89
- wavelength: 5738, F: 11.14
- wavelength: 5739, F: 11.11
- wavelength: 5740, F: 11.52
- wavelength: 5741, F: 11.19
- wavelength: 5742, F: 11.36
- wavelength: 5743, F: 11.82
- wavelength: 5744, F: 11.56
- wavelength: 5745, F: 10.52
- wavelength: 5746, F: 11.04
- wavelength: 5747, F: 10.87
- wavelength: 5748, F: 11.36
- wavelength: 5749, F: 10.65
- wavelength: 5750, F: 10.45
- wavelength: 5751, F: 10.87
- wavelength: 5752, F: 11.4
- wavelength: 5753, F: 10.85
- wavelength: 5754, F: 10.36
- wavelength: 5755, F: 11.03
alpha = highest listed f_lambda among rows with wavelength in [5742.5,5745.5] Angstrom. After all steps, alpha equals 11.82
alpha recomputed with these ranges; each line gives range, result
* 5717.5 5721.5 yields 11.48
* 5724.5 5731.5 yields 12.19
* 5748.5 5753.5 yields 11.4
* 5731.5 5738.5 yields 11.38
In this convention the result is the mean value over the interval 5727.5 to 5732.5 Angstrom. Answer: 11.3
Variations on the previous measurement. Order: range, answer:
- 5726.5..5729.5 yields 11.3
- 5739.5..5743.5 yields 11.5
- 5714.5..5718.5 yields 11.7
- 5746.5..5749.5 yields 11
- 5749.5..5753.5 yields 10.9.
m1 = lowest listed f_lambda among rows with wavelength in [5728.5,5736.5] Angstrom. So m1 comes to 10.49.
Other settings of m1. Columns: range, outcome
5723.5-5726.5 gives 11.12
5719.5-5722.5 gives 10.54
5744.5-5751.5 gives 10.45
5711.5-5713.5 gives 11.57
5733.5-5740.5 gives 10.89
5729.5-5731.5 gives 10.96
